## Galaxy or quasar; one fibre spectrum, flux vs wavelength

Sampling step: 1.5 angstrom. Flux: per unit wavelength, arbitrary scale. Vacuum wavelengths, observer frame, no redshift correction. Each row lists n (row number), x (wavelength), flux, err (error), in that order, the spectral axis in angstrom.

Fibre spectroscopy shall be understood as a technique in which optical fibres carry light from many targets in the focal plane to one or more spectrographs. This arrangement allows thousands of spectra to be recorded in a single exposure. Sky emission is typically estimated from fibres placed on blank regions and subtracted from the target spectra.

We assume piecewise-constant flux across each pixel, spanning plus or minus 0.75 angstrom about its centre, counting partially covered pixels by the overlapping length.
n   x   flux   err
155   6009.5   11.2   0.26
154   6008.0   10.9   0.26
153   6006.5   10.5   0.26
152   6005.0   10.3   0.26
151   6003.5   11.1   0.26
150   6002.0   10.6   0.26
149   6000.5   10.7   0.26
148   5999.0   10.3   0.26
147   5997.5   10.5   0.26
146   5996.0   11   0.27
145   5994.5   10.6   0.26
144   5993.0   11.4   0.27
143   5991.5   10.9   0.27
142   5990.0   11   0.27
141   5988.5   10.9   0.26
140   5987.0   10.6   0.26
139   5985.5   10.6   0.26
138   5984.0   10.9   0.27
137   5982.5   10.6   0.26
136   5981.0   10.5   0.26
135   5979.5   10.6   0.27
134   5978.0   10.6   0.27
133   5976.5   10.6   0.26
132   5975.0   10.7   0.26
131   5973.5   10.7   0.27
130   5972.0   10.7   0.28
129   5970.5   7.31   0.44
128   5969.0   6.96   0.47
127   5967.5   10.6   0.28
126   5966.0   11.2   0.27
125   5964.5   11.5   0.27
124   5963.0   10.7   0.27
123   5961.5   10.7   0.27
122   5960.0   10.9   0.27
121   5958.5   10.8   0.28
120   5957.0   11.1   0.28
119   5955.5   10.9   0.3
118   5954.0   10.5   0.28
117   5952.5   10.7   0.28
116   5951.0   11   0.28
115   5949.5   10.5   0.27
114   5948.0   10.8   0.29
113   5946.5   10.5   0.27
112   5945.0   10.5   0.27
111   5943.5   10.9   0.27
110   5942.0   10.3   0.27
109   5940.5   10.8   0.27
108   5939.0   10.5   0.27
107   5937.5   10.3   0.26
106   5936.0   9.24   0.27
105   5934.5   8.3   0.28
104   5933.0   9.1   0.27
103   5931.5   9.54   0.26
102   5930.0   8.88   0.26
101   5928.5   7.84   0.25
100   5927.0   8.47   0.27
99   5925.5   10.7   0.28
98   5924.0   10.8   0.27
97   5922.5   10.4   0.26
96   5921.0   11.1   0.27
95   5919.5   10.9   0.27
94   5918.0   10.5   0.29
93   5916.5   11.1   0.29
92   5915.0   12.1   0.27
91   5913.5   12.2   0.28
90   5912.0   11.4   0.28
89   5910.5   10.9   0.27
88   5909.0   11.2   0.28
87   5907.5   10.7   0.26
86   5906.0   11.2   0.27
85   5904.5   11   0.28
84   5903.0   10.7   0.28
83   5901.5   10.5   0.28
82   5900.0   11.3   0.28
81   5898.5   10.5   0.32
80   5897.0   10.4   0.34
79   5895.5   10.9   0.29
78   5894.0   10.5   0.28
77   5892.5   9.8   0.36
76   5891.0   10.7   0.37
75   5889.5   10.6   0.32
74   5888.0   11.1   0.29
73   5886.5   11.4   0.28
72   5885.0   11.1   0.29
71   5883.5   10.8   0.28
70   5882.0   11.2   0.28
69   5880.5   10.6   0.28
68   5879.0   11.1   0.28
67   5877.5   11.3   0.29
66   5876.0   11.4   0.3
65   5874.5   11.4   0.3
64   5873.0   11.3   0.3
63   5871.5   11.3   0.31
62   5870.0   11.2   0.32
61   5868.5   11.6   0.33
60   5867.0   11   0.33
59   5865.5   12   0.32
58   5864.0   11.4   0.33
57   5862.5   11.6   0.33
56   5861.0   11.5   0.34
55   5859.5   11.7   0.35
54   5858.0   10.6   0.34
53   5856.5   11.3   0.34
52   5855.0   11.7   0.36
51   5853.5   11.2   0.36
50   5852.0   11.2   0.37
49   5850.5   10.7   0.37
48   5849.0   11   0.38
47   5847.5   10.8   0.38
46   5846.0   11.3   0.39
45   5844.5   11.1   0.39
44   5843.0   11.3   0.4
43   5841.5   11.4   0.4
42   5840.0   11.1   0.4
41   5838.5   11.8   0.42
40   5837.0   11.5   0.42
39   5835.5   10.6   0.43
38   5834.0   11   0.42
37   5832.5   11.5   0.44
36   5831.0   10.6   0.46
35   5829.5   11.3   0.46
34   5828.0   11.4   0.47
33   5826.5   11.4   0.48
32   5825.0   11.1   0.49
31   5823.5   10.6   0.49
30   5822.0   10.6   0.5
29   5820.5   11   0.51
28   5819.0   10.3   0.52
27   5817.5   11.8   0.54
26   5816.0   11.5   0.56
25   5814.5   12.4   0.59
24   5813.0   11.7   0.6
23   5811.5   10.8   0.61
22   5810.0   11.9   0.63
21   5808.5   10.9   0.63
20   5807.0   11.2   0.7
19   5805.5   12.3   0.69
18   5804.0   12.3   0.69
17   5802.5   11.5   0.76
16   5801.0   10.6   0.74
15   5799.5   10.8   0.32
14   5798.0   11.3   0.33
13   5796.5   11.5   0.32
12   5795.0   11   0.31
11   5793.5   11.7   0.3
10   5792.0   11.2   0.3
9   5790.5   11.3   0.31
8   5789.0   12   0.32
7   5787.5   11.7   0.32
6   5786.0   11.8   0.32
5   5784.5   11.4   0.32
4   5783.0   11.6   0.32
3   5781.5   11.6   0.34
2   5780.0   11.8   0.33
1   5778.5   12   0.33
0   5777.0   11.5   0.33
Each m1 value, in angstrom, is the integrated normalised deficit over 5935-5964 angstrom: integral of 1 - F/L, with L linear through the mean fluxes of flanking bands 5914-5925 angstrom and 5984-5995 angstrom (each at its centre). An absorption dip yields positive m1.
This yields 0.92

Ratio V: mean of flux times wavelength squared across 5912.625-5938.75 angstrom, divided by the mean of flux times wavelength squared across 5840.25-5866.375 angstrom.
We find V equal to 0.9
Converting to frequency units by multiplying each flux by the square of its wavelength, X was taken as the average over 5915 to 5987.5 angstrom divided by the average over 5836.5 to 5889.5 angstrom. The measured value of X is 0.94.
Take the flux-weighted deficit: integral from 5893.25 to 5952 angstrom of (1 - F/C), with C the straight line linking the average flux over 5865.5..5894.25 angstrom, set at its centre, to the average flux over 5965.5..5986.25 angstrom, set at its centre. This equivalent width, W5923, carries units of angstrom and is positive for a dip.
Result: 1.0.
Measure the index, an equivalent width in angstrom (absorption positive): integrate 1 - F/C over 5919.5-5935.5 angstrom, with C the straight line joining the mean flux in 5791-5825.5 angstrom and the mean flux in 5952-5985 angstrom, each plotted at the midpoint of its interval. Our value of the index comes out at 1.6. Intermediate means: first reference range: 11.3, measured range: 9.57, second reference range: 10.4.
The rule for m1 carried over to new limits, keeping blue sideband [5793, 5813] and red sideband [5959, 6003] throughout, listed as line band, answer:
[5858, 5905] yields -0.23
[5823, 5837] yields 0.20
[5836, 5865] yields -0.33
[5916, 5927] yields 0.19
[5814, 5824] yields 0.13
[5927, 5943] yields 1.91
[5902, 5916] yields -0.50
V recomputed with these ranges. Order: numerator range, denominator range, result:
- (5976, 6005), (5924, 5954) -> 1.09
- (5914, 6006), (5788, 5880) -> 0.96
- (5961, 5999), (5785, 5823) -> 0.98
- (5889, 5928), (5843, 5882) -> 0.97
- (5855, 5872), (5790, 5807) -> 1.02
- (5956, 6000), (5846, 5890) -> 0.98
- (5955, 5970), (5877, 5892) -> 0.98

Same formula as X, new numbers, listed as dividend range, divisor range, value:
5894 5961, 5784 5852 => 0.97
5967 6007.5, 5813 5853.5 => 0.98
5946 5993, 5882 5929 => 1.00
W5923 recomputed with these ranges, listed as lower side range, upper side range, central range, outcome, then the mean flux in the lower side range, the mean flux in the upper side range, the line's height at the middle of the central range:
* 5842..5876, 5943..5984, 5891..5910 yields 0.4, 11.3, 10.5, 11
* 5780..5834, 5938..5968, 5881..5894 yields 0.3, 11.4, 10.8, 11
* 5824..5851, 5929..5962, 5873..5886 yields -0.4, 11.2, 10.3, 10.8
